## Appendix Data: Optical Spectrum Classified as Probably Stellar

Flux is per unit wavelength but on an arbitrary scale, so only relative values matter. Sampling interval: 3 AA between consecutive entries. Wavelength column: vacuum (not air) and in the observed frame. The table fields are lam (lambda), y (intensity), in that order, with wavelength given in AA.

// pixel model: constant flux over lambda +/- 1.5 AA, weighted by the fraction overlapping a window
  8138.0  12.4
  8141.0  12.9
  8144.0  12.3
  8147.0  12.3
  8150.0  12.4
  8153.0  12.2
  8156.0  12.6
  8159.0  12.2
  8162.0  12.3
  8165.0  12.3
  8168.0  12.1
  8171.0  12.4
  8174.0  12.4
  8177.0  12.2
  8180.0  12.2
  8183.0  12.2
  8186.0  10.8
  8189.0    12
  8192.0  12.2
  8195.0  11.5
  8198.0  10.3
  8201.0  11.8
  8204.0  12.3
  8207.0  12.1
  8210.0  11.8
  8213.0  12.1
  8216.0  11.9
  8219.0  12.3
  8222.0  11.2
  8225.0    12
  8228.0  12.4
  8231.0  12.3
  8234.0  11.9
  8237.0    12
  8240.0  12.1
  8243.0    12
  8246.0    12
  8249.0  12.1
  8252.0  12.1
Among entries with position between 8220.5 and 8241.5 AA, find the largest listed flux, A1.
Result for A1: 12.4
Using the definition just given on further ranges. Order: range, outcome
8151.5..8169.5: 12.6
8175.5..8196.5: 12.2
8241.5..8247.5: 12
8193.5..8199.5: 11.5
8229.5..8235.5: 12.3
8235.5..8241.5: 12.1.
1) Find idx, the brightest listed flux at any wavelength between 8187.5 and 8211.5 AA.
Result 12.3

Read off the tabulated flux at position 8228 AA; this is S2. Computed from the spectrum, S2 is 12.4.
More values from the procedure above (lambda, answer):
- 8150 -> 12.4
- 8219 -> 12.3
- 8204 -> 12.3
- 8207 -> 12.1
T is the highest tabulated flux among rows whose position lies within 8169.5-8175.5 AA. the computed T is 12.4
